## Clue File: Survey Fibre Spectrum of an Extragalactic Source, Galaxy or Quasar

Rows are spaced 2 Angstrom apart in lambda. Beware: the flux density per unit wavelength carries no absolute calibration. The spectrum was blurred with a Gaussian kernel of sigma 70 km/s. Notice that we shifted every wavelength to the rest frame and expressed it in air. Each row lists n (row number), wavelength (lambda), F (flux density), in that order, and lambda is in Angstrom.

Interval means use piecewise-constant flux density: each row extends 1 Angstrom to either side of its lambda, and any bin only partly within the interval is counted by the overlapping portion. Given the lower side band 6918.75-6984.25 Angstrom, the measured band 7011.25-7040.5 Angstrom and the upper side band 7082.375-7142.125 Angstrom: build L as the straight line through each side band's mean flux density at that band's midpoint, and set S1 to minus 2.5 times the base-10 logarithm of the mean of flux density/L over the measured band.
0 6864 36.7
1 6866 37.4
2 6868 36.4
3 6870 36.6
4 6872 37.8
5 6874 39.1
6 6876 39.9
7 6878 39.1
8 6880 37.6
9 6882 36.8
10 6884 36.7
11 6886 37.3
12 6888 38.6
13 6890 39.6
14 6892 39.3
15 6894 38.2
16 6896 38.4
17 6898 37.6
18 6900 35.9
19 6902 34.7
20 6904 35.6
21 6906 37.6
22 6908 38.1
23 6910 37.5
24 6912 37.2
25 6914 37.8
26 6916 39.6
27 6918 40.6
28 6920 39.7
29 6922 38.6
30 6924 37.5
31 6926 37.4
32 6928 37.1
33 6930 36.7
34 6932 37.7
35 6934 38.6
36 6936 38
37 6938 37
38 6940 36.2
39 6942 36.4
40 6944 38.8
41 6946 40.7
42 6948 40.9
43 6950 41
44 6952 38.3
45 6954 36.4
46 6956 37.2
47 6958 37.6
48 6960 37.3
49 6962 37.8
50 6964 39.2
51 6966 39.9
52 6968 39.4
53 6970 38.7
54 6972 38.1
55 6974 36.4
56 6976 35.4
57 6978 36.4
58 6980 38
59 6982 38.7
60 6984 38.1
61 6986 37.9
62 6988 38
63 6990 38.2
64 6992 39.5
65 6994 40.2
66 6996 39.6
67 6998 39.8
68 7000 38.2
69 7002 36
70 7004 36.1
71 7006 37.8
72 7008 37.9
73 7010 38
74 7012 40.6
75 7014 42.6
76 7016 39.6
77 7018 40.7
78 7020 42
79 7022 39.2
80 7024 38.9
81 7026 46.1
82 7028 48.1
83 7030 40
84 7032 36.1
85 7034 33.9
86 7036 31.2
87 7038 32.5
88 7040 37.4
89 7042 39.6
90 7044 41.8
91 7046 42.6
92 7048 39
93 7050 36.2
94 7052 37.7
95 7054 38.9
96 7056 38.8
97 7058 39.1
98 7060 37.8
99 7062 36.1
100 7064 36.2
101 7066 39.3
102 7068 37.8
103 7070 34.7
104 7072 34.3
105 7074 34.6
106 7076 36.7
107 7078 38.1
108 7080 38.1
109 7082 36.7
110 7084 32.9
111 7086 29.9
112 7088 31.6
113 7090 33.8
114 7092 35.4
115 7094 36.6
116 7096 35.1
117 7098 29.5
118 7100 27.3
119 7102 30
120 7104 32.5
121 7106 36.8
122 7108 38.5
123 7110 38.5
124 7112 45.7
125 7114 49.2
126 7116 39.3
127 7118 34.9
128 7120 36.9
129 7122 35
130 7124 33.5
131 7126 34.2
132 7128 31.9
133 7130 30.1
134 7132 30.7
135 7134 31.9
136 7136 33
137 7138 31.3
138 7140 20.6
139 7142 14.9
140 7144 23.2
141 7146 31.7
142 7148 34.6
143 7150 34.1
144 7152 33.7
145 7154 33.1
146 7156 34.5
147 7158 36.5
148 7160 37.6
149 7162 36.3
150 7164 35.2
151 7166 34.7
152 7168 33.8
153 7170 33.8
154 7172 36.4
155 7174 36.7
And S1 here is -0.093 mag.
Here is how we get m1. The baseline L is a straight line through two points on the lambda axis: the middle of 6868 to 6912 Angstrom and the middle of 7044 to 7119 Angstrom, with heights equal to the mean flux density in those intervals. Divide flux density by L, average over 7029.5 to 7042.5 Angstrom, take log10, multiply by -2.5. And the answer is 0.04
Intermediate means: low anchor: 37.7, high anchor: 36.6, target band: 35.5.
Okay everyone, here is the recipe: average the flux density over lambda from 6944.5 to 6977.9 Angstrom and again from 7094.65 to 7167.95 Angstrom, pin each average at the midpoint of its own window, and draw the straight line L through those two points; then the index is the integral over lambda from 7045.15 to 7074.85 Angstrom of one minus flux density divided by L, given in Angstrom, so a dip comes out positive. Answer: -1.65 Angstrom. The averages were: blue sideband 38.3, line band 37.5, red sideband 33.5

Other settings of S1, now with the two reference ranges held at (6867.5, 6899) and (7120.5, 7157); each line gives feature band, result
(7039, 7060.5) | -0.17 mag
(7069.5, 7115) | -0.11 mag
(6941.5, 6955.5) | -0.08 mag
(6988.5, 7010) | -0.11 mag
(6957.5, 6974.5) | -0.08 mag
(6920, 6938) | -0.03 mag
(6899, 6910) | 0.03 mag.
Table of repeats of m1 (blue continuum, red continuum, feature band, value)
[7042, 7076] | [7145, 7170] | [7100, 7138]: 0.02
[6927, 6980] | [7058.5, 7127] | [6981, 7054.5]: -0.05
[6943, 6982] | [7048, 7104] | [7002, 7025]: -0.07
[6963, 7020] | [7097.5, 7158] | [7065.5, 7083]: -0.04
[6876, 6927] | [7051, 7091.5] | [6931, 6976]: -0.02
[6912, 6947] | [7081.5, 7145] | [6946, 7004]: -0.04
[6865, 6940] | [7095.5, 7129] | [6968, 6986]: -0.01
